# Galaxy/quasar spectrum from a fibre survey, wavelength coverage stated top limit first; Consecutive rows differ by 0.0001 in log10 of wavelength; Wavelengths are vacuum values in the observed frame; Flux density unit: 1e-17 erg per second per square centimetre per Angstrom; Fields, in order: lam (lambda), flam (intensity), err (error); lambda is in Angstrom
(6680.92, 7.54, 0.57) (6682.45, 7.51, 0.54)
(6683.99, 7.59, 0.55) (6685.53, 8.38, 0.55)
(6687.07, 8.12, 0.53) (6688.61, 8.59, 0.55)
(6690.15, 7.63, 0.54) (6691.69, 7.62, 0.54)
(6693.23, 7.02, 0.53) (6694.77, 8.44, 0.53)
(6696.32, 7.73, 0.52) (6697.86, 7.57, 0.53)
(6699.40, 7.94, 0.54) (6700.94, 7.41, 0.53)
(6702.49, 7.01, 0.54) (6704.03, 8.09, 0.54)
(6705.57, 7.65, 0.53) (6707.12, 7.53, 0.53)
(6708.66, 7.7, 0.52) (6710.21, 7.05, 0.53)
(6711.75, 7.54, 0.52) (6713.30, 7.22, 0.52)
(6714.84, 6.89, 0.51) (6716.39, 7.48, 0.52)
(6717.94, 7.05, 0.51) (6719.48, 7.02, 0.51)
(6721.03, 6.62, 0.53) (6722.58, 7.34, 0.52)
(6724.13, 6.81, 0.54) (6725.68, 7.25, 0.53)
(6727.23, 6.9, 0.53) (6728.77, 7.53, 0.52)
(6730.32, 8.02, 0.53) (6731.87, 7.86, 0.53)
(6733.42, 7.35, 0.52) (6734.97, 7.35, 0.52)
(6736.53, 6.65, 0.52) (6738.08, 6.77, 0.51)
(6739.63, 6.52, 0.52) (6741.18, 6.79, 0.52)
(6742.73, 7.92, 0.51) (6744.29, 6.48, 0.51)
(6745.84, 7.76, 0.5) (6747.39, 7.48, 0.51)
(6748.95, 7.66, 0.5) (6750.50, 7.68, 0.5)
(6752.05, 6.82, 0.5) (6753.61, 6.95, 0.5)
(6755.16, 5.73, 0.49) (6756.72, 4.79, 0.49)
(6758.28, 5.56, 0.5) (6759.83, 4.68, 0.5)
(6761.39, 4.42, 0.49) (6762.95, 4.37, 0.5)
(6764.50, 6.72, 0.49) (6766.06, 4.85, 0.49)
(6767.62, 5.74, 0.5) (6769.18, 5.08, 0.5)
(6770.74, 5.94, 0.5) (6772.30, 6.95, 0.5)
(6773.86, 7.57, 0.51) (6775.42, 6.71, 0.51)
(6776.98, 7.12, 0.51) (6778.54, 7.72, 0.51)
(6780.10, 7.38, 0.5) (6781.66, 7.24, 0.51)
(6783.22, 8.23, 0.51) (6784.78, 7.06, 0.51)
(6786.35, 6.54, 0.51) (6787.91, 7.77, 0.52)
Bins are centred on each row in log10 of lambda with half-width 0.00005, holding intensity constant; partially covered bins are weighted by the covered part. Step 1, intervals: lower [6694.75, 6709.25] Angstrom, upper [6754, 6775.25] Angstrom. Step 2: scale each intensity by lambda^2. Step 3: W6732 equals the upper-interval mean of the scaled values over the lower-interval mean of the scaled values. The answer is 0.75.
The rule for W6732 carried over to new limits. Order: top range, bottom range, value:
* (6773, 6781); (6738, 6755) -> 1.03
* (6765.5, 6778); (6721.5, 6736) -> 0.87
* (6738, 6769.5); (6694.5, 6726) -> 0.86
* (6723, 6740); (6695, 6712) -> 0.96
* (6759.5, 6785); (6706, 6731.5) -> 0.89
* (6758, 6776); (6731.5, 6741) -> 0.82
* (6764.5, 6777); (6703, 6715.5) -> 0.85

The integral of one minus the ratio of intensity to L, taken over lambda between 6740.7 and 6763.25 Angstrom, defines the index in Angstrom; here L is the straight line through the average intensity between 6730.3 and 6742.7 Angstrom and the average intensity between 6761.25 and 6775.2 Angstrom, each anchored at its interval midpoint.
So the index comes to 0.59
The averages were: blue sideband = 7.16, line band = 6.37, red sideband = 5.84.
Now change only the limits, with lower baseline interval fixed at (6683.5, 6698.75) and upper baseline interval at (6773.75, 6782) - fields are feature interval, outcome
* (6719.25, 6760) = 3.30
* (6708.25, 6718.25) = 0.58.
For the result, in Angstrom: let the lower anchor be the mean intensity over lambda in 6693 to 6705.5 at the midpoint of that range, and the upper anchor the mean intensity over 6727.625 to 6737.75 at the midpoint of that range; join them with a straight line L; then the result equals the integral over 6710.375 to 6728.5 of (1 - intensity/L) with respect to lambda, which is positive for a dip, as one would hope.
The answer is 1.0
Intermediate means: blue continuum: 7.68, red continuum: 7.41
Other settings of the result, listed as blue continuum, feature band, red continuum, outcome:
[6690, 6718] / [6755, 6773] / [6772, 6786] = 4.82 Angstrom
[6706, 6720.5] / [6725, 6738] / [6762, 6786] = -0.50 Angstrom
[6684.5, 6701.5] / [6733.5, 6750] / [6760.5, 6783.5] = -0.54 Angstrom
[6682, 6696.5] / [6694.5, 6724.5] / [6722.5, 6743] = 0.66 Angstrom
